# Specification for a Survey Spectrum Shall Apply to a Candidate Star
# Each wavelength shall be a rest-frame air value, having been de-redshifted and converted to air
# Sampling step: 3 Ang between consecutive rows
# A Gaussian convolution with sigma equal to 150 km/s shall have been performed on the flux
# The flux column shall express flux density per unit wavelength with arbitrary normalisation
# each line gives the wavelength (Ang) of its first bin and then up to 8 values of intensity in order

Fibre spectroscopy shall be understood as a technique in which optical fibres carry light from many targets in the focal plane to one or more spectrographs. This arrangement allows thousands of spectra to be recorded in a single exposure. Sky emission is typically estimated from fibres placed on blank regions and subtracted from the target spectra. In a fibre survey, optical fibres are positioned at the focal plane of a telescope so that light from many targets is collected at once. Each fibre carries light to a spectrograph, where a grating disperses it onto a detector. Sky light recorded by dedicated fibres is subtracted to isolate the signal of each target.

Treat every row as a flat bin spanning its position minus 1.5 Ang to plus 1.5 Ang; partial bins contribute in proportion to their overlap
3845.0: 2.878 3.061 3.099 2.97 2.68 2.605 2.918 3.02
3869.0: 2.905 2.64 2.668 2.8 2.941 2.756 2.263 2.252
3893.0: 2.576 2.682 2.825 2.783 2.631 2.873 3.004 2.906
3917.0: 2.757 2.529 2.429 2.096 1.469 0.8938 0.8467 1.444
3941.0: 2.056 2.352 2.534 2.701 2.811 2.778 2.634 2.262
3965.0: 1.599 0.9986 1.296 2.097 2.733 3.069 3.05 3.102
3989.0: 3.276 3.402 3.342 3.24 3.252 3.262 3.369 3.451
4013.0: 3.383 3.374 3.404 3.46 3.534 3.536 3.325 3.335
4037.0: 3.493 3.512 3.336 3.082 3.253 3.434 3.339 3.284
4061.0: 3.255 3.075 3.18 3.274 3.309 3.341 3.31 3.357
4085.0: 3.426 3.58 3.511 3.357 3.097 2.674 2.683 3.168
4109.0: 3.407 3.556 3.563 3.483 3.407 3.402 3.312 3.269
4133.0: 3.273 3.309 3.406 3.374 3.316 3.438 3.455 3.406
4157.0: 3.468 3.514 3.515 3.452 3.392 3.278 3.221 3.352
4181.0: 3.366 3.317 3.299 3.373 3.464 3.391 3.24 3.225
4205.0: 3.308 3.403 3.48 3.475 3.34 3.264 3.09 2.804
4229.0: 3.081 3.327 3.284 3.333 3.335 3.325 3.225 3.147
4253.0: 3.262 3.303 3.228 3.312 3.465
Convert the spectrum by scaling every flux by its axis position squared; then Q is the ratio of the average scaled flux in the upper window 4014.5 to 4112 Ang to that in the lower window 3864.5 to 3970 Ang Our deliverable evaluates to 1.5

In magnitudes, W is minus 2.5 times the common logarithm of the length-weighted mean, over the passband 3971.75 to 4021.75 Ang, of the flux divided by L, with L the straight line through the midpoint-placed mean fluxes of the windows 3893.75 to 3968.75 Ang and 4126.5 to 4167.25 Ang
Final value -0.20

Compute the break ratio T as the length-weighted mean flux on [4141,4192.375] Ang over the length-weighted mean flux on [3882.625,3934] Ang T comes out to 1.4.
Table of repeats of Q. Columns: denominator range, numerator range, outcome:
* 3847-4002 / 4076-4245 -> 1.47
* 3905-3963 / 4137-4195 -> 1.66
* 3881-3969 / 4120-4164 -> 1.63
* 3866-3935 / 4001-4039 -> 1.45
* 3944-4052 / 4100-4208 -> 1.21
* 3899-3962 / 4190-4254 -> 1.62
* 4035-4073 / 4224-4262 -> 1.07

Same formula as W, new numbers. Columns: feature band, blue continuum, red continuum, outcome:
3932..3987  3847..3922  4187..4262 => 0.29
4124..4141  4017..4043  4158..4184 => 0.02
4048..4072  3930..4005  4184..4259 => -0.19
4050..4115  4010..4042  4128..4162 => 0.04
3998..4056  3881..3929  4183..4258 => -0.18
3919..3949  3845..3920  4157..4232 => 0.46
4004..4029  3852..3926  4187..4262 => -0.17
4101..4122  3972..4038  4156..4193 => 0.01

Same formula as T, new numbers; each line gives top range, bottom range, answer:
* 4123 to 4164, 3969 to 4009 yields 1.15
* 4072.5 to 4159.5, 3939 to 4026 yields 1.19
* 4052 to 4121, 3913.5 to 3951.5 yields 1.60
